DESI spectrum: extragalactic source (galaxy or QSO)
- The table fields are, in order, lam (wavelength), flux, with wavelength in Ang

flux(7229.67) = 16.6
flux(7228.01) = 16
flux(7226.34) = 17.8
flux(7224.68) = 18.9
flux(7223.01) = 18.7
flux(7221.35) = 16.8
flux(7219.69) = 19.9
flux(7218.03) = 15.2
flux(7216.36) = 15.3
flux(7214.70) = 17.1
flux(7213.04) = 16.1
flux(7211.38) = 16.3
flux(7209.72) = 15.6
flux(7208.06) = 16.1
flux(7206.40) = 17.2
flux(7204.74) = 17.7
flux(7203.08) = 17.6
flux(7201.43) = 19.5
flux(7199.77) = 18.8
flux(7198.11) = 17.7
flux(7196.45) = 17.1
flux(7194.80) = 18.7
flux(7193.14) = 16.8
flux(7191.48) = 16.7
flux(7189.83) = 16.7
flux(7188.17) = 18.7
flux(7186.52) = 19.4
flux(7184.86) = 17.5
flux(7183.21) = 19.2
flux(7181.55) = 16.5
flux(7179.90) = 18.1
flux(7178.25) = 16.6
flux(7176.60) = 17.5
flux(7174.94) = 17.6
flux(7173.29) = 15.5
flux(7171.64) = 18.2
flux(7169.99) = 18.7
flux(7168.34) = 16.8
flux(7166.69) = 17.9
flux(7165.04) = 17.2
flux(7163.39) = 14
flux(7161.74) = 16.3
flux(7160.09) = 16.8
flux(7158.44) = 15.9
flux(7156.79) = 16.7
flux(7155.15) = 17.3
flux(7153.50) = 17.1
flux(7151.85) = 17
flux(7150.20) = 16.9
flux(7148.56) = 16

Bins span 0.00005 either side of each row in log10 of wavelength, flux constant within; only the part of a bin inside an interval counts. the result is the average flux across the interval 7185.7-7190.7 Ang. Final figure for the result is 18.3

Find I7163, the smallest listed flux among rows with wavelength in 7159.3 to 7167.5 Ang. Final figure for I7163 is 14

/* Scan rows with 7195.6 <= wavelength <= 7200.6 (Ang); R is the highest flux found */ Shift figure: 18.8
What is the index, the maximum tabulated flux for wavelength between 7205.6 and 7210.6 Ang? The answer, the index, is 17.2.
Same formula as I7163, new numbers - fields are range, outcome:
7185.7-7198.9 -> 16.7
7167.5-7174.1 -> 15.5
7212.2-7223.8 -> 15.2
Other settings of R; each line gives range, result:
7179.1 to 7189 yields 19.4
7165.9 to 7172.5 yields 18.7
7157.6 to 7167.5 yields 17.9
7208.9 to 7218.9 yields 17.1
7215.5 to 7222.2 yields 19.9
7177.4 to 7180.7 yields 18.1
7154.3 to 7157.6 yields 17.3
